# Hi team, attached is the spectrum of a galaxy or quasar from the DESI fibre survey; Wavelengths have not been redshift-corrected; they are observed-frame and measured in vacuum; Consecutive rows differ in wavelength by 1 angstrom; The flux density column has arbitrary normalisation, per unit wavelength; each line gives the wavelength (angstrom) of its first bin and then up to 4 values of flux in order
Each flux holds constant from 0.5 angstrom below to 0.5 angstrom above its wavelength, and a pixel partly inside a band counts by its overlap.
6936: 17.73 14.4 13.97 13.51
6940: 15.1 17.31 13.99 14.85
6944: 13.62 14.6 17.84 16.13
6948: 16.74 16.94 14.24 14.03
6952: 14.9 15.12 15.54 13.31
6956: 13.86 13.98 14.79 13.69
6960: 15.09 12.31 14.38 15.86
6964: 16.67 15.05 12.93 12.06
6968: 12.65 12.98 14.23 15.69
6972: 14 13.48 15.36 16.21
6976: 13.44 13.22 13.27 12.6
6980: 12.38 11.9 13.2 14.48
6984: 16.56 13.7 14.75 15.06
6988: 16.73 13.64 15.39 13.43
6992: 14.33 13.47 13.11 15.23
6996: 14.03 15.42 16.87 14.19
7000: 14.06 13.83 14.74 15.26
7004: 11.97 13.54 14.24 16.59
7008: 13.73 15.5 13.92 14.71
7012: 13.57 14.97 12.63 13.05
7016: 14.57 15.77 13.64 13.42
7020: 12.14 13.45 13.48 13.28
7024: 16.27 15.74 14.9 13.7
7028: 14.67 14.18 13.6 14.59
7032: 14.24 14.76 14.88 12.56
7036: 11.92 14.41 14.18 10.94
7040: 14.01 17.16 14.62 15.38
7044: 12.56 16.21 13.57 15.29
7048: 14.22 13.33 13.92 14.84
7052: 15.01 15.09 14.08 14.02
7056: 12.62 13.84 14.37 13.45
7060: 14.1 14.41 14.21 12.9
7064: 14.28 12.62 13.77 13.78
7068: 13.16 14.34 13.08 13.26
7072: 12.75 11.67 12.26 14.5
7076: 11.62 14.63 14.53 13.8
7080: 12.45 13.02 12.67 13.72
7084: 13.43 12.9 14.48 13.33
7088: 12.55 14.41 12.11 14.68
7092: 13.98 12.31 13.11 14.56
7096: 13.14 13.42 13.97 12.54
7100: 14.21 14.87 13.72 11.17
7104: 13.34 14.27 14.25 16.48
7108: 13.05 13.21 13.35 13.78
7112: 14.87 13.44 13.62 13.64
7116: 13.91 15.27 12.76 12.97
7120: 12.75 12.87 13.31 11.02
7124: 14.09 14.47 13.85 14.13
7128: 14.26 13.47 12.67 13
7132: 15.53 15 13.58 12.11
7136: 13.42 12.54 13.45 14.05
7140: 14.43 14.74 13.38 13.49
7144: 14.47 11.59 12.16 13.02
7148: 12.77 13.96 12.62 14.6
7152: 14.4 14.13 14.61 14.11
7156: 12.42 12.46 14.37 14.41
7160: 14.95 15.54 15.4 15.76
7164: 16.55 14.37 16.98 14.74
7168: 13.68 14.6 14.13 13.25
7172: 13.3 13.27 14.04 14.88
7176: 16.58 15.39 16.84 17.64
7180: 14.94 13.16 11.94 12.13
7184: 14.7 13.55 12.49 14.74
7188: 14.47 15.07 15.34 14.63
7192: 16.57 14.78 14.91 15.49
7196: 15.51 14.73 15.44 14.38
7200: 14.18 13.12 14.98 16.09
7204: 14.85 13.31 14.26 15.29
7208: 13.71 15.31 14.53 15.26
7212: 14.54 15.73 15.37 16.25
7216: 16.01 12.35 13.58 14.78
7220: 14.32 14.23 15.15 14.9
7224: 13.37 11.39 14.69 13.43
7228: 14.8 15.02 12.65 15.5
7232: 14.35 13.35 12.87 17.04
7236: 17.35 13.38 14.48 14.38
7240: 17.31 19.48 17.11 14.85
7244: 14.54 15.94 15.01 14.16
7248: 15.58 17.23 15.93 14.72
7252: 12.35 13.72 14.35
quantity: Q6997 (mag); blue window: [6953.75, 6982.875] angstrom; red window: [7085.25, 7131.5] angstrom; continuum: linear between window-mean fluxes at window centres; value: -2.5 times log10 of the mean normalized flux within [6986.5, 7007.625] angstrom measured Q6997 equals -0.051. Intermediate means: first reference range 13.9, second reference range 13.6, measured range 14.5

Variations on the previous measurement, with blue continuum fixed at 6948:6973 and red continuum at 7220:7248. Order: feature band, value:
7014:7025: 0.04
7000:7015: 0.02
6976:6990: 0.03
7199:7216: 0.00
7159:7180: -0.02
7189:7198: -0.03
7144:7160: 0.09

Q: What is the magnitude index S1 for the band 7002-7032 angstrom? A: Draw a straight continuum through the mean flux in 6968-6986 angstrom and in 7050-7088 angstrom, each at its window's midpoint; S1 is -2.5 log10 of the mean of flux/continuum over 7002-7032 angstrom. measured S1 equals -0.03 mag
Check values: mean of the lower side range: 13.9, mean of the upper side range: 13.6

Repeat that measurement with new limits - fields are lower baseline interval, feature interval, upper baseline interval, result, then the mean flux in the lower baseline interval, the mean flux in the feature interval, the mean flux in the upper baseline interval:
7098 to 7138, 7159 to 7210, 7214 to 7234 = -0.055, 13.6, 14.7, 14.2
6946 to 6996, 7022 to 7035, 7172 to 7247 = 0.000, 14.4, 14.4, 14.7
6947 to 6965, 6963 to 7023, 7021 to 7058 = 0.031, 14.8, 14.2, 14.2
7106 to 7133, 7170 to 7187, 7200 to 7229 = -0.005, 13.7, 14.3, 14.5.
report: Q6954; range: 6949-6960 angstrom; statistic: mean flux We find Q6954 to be 14.5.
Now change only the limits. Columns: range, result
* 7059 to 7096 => 13.4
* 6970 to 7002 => 14.3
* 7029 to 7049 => 14.1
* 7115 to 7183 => 14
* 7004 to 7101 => 13.8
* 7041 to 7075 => 13.9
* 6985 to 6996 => 14.5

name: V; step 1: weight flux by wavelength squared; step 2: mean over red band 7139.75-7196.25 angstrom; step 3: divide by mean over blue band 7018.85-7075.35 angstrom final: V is 1.1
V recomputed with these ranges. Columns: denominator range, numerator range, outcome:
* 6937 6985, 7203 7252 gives 1.11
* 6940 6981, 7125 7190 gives 1.03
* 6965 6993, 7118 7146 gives 1.00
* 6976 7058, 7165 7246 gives 1.10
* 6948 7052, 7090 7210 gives 1.03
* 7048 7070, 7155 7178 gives 1.09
